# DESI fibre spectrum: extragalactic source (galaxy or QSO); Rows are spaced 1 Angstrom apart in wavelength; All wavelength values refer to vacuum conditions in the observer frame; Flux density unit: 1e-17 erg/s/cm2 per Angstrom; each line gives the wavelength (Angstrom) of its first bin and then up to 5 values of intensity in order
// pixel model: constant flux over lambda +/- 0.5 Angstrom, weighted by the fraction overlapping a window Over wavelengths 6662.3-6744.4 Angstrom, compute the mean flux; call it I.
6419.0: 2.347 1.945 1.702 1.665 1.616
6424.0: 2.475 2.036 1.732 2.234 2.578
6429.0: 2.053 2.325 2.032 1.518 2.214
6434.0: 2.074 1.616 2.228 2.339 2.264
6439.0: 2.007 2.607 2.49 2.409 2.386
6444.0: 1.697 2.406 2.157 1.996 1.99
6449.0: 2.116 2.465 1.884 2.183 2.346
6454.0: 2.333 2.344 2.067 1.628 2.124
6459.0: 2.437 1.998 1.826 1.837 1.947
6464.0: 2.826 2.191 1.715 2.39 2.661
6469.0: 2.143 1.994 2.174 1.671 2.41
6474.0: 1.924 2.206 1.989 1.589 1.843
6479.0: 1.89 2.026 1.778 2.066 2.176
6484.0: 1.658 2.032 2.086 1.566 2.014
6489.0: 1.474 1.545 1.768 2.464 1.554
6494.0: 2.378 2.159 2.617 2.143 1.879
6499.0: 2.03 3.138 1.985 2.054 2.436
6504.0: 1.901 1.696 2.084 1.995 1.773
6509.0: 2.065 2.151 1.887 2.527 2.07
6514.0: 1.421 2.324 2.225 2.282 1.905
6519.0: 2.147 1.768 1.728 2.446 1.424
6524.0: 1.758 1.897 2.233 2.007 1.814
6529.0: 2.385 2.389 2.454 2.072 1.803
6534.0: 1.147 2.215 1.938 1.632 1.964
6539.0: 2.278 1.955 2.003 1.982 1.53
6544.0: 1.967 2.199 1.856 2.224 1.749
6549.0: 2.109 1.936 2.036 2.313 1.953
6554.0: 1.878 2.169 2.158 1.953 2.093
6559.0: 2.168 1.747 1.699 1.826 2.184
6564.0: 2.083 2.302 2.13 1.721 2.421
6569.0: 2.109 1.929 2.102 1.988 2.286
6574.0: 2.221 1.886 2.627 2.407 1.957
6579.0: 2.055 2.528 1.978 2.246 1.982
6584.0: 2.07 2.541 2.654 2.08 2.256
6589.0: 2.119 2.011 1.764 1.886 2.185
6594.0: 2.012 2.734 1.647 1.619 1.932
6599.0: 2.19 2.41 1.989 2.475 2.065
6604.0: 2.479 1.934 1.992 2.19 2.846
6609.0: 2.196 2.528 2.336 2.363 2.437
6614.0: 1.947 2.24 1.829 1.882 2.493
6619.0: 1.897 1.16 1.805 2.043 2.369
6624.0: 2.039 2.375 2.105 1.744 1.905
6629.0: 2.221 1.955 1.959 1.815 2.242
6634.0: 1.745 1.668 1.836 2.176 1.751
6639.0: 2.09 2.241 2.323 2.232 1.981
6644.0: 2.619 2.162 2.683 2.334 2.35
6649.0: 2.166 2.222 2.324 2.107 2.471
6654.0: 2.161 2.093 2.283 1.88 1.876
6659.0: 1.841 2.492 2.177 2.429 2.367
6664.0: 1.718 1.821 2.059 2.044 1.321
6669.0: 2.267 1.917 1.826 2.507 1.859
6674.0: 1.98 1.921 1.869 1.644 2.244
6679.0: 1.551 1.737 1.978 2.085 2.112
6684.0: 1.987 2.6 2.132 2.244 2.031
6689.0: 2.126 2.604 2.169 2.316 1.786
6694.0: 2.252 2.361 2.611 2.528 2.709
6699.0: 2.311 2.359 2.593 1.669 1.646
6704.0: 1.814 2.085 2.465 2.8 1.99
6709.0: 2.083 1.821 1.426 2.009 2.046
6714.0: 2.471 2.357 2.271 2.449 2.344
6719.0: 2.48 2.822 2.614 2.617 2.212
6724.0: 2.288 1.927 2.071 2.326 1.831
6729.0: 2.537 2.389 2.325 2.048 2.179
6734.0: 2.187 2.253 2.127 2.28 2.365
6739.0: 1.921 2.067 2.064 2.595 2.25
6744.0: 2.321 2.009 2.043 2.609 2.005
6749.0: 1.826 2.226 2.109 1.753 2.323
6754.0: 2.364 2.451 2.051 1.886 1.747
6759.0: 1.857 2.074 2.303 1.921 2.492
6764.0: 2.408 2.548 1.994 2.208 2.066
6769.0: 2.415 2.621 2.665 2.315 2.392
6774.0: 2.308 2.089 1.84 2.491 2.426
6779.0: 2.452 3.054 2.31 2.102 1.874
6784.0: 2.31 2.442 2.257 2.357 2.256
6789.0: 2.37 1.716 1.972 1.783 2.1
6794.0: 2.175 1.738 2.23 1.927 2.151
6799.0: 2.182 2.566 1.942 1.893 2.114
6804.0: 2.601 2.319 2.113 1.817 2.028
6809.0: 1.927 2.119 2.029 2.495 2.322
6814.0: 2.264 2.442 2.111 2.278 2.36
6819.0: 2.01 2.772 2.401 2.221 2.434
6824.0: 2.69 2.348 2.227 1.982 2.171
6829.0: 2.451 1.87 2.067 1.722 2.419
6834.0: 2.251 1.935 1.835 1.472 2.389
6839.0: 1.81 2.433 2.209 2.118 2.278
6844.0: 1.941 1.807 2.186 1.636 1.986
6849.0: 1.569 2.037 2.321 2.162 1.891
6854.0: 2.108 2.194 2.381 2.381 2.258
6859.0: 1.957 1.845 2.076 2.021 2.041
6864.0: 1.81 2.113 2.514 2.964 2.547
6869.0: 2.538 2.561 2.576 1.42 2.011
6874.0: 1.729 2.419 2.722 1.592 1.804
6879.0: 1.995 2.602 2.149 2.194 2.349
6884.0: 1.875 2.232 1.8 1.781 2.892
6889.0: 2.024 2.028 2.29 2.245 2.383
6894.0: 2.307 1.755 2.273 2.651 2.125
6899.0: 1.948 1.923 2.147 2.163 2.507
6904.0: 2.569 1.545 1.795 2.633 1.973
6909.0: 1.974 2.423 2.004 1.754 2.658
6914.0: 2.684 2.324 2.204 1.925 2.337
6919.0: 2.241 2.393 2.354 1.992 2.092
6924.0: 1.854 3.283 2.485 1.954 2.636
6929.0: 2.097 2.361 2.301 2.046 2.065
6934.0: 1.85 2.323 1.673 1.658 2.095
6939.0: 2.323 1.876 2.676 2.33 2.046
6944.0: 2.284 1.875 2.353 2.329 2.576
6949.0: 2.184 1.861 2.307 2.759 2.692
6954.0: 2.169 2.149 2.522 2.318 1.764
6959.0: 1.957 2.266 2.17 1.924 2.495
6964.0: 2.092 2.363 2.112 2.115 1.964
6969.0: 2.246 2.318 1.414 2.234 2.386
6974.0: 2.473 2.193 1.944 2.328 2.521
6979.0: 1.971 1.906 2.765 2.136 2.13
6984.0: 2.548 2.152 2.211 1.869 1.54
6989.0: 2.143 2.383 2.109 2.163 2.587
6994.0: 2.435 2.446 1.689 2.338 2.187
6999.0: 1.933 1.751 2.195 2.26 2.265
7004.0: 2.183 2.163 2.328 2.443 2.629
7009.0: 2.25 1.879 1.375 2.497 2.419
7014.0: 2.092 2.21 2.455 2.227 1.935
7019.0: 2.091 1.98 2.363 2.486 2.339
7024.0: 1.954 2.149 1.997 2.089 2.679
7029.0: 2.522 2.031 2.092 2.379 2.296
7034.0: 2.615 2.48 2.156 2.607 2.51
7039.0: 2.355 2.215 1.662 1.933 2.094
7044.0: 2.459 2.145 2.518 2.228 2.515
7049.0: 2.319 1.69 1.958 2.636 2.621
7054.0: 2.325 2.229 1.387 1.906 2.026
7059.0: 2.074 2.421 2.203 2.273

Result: 2.16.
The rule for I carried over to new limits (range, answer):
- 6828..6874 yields 2.11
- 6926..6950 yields 2.17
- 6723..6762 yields 2.16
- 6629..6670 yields 2.11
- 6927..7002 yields 2.18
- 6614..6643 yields 2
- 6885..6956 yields 2.21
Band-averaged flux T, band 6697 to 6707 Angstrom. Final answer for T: 2.23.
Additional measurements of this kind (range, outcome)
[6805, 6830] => 2.24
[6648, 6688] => 2.06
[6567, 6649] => 2.13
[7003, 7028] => 2.2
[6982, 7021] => 2.17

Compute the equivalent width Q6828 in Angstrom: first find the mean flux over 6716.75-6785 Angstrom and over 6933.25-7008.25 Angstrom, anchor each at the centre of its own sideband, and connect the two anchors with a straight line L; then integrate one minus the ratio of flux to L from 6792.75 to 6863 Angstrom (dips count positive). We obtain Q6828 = 2.9 Angstrom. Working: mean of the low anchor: 2.25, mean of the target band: 2.14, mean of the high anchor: 2.19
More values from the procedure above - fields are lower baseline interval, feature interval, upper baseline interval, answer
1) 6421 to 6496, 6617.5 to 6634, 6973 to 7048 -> 0.9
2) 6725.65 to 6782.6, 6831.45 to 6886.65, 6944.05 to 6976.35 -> 2.6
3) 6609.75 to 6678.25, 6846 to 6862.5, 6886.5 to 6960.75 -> 0.9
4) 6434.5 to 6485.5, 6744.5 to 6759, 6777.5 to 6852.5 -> 0.4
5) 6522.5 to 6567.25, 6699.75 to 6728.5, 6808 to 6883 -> -1.6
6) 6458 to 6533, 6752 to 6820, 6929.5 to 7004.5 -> -2.5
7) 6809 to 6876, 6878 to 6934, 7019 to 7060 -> -0.4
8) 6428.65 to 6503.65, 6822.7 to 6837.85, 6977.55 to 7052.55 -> 0.3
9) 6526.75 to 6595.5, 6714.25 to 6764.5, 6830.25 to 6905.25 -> -2.7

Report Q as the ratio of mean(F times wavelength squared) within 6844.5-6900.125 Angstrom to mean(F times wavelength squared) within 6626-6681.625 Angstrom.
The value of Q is 1.11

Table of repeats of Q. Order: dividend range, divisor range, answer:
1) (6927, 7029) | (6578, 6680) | 1.16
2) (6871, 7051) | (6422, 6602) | 1.21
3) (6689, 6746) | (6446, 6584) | 1.16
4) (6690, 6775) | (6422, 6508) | 1.16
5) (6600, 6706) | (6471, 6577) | 1.09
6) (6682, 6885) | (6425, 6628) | 1.14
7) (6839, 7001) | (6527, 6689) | 1.15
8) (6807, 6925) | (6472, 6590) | 1.17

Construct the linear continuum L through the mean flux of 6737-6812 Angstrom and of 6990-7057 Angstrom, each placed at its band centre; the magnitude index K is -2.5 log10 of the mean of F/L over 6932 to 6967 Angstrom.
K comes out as 0.01 mag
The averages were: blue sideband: 2.19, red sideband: 2.22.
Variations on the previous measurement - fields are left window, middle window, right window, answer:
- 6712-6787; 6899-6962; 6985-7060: 0.01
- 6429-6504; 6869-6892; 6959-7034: 0.01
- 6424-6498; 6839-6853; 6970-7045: 0.07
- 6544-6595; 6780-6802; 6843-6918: 0.00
